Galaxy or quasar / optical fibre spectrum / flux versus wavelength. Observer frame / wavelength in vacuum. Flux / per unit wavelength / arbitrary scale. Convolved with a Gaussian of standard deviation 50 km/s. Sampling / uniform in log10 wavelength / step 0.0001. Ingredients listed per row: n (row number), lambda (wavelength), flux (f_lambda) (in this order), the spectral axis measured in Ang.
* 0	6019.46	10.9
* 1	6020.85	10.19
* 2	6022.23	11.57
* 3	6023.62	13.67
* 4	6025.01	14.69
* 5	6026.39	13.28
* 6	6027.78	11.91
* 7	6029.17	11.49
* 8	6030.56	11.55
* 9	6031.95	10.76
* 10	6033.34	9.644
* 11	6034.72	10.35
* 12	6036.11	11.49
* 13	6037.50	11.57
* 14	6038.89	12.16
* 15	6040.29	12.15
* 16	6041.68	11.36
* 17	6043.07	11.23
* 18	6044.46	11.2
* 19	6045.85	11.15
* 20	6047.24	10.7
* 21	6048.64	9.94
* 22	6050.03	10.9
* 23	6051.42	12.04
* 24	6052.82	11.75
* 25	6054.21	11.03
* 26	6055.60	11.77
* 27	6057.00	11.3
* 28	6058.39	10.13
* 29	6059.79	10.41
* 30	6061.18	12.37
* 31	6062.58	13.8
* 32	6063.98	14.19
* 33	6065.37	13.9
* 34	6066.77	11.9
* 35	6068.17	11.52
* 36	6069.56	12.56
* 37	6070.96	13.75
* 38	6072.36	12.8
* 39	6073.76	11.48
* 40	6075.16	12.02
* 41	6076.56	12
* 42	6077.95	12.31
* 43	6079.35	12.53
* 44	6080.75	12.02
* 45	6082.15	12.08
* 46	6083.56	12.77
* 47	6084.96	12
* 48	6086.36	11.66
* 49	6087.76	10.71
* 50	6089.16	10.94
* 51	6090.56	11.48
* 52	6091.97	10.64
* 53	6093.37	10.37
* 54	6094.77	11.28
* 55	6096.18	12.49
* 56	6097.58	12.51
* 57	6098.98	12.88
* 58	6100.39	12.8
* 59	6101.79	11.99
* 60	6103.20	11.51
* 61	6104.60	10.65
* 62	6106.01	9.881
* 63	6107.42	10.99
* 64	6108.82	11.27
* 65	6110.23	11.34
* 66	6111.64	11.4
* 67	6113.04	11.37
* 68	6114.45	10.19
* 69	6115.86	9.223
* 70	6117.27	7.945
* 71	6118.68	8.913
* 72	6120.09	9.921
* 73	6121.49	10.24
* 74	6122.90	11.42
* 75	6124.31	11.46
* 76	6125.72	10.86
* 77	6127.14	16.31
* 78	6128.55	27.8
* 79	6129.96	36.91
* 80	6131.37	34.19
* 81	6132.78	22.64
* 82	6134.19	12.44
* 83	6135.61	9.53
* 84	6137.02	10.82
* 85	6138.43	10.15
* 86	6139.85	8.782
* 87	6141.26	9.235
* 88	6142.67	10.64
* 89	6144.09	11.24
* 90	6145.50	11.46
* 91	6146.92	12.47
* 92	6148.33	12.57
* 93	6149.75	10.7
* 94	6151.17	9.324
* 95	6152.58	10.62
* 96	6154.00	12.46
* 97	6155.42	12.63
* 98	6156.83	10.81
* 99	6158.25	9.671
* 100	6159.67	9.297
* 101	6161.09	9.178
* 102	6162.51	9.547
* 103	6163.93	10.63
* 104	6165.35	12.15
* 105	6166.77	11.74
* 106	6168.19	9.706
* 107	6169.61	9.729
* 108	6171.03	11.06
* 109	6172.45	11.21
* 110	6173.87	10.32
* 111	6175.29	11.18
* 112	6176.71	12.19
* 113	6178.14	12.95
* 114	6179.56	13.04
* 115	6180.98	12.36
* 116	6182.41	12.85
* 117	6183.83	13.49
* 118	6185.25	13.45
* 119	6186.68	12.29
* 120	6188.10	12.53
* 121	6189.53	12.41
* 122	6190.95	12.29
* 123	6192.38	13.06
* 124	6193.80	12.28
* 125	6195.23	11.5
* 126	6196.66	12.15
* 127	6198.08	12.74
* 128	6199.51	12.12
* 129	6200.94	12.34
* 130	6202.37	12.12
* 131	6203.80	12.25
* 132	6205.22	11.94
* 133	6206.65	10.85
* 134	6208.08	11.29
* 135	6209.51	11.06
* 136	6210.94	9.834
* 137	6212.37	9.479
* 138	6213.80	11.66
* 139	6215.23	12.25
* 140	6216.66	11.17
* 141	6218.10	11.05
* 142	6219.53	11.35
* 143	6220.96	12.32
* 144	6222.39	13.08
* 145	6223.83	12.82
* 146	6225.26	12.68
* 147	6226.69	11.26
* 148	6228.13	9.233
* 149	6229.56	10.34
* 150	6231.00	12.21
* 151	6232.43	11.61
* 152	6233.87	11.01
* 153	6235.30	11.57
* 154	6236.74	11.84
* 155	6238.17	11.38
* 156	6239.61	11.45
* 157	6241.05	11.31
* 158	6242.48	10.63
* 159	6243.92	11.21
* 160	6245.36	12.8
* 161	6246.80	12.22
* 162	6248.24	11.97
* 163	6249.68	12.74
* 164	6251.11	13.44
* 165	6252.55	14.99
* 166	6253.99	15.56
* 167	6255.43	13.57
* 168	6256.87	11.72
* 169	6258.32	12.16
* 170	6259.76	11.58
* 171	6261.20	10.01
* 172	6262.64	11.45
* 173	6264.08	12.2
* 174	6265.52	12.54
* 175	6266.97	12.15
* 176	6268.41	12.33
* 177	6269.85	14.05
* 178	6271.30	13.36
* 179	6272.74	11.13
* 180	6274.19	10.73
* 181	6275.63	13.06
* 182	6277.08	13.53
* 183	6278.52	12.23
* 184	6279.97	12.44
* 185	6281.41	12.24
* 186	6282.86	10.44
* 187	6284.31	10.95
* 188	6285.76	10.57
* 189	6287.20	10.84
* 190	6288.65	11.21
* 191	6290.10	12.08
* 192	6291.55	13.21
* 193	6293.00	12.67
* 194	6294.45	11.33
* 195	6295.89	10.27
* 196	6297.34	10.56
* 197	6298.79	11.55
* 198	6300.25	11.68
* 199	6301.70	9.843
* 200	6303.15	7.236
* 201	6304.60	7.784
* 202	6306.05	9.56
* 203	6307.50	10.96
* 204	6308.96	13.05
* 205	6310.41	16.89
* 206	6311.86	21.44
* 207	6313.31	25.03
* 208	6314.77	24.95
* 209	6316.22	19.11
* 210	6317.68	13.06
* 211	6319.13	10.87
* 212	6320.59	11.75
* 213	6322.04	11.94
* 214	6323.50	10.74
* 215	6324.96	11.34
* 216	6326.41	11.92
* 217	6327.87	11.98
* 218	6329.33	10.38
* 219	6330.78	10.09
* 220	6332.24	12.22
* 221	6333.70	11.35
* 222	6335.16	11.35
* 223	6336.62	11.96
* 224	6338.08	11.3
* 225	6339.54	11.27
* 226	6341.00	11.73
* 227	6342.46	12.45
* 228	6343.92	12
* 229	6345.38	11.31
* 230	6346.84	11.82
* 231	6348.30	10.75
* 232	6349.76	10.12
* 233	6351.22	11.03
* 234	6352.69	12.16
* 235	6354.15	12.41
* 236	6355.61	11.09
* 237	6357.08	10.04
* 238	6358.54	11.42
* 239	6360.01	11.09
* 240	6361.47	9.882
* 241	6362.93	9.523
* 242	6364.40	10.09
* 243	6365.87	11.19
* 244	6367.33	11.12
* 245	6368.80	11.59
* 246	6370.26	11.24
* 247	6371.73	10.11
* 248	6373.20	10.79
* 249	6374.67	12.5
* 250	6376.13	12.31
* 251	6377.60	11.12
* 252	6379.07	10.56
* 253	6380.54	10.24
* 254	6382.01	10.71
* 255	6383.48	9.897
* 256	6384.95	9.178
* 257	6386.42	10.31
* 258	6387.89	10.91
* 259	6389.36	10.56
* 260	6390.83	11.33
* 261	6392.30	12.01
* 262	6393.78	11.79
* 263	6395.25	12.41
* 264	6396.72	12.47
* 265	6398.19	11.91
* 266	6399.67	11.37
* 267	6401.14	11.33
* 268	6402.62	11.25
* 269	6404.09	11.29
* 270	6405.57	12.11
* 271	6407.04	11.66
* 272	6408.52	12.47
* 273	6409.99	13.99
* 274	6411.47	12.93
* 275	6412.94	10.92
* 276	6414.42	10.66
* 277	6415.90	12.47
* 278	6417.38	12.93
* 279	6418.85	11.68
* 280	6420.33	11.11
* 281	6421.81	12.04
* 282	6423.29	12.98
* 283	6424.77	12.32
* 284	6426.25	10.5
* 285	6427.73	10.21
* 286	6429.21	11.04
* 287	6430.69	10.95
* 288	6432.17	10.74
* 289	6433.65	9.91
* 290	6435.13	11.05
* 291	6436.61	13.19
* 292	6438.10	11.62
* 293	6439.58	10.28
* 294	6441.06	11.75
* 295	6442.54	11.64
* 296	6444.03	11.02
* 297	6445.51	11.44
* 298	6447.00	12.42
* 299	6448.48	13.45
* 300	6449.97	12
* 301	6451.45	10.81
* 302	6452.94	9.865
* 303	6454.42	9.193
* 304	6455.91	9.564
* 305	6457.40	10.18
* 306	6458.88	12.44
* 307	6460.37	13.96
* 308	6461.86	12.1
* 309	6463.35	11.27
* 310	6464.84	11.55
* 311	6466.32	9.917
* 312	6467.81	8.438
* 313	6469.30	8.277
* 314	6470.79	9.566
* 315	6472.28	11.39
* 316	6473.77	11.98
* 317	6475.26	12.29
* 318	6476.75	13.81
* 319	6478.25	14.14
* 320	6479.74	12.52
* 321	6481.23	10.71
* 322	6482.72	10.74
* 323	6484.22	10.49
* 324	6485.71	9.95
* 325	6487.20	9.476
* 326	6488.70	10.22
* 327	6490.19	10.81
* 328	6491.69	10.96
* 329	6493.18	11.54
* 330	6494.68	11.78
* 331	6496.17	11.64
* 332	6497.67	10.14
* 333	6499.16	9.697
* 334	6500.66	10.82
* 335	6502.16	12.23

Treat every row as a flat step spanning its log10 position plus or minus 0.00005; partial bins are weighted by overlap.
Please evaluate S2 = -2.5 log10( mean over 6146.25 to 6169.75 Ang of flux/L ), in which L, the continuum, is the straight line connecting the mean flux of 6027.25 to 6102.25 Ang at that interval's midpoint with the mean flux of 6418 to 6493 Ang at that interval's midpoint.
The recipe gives 0.08 mag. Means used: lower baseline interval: 11.7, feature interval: 10.8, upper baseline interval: 11.2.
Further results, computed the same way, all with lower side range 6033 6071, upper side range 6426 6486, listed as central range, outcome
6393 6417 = -0.07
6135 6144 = 0.16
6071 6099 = -0.02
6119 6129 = -0.17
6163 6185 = -0.01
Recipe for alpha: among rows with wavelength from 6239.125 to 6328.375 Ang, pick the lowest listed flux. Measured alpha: 7.236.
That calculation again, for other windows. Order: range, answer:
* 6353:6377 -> 9.523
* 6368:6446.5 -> 9.178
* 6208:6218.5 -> 9.479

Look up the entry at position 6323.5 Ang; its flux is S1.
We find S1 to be 10.74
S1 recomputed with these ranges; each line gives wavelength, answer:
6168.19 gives 9.706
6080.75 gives 12.02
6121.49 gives 10.24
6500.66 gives 10.82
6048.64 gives 9.94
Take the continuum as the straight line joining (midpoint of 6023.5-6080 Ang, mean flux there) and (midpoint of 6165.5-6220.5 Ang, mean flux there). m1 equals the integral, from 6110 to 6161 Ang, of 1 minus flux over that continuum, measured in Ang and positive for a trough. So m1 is -4.9 Ang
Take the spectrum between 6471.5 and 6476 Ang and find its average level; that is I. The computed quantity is 11.9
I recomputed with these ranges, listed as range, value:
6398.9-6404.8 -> 11.3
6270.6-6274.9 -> 11.7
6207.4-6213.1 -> 10.4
